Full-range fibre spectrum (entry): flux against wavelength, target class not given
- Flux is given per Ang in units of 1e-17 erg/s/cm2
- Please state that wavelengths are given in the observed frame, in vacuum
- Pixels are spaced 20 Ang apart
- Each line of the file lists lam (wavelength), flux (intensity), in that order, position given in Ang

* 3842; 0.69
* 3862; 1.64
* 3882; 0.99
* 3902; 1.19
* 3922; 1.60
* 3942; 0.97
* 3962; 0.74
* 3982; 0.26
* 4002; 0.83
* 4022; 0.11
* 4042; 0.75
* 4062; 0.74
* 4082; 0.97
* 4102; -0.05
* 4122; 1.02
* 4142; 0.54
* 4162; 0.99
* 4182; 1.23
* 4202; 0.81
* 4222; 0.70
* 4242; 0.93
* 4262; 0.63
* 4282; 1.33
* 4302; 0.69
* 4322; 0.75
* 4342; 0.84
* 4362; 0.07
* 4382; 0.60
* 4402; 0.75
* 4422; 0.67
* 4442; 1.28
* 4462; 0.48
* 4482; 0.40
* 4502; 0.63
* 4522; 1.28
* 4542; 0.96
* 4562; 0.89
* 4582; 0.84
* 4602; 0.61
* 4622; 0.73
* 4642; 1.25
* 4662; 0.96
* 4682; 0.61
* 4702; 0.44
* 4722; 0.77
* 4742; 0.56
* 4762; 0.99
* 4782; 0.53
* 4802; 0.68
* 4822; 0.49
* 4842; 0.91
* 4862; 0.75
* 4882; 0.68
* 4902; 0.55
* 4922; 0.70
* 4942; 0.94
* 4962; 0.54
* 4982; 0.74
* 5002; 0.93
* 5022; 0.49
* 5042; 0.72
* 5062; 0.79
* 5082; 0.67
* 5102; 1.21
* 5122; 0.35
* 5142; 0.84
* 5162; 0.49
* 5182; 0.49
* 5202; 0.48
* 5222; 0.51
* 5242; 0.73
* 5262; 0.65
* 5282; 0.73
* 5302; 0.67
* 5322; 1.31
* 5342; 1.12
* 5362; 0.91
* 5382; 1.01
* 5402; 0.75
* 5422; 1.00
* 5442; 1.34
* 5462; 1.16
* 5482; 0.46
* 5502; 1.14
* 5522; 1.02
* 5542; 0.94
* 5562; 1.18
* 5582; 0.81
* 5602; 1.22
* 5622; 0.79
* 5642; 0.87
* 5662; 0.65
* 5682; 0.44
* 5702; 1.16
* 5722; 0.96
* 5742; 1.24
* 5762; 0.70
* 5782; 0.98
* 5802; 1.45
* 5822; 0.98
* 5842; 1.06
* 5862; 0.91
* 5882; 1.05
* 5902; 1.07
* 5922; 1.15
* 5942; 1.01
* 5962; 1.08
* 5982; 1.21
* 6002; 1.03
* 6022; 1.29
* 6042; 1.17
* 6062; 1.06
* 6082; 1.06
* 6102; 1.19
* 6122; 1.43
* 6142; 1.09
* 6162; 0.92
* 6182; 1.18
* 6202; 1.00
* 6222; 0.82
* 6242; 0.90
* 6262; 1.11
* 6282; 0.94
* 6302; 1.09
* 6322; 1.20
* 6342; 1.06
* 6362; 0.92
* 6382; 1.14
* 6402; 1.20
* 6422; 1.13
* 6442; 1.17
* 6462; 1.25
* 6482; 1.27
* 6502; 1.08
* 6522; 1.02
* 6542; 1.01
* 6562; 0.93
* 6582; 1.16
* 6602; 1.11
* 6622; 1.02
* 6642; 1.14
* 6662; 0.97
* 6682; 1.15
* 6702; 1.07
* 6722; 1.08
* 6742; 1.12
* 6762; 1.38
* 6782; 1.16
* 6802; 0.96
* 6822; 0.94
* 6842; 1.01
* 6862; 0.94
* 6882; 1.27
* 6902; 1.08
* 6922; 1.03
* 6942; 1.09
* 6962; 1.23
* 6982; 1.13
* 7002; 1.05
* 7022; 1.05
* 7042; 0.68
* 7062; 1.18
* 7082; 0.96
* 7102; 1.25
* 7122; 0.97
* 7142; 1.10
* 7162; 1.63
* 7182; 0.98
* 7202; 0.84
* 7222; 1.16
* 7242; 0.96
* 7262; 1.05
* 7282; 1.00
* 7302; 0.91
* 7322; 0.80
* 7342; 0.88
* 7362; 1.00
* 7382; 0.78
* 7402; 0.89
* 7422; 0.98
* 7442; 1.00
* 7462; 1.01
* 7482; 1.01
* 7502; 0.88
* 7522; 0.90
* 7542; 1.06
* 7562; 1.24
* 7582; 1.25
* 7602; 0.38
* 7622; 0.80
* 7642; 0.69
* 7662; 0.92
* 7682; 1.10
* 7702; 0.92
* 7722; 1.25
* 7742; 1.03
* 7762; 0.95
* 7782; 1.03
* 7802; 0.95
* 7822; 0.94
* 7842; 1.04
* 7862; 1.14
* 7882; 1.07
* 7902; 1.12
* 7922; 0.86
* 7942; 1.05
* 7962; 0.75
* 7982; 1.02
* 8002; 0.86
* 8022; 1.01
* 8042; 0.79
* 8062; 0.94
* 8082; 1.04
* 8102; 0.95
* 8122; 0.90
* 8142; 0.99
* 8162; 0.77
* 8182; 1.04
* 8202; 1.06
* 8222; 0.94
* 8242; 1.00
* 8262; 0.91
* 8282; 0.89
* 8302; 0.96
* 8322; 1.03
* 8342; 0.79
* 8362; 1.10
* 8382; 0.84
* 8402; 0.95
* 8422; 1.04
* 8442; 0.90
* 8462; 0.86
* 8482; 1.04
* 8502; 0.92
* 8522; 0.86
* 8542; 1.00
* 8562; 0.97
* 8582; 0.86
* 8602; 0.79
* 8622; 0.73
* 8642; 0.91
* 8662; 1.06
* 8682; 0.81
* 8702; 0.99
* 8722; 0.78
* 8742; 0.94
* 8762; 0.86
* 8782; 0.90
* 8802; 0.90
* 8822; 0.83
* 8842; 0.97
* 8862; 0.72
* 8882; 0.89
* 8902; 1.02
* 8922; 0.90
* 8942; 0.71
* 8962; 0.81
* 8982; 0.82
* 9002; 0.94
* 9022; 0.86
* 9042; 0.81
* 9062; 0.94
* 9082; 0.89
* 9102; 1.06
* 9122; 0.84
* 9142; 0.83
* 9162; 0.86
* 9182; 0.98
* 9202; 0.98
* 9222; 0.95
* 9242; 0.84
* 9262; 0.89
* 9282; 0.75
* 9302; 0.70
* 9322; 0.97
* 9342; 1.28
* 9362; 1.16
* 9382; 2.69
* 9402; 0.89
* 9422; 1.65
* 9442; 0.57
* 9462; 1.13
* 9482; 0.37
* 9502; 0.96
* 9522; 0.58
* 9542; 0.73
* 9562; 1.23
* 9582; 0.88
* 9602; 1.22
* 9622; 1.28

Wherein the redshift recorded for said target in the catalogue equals 0.43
